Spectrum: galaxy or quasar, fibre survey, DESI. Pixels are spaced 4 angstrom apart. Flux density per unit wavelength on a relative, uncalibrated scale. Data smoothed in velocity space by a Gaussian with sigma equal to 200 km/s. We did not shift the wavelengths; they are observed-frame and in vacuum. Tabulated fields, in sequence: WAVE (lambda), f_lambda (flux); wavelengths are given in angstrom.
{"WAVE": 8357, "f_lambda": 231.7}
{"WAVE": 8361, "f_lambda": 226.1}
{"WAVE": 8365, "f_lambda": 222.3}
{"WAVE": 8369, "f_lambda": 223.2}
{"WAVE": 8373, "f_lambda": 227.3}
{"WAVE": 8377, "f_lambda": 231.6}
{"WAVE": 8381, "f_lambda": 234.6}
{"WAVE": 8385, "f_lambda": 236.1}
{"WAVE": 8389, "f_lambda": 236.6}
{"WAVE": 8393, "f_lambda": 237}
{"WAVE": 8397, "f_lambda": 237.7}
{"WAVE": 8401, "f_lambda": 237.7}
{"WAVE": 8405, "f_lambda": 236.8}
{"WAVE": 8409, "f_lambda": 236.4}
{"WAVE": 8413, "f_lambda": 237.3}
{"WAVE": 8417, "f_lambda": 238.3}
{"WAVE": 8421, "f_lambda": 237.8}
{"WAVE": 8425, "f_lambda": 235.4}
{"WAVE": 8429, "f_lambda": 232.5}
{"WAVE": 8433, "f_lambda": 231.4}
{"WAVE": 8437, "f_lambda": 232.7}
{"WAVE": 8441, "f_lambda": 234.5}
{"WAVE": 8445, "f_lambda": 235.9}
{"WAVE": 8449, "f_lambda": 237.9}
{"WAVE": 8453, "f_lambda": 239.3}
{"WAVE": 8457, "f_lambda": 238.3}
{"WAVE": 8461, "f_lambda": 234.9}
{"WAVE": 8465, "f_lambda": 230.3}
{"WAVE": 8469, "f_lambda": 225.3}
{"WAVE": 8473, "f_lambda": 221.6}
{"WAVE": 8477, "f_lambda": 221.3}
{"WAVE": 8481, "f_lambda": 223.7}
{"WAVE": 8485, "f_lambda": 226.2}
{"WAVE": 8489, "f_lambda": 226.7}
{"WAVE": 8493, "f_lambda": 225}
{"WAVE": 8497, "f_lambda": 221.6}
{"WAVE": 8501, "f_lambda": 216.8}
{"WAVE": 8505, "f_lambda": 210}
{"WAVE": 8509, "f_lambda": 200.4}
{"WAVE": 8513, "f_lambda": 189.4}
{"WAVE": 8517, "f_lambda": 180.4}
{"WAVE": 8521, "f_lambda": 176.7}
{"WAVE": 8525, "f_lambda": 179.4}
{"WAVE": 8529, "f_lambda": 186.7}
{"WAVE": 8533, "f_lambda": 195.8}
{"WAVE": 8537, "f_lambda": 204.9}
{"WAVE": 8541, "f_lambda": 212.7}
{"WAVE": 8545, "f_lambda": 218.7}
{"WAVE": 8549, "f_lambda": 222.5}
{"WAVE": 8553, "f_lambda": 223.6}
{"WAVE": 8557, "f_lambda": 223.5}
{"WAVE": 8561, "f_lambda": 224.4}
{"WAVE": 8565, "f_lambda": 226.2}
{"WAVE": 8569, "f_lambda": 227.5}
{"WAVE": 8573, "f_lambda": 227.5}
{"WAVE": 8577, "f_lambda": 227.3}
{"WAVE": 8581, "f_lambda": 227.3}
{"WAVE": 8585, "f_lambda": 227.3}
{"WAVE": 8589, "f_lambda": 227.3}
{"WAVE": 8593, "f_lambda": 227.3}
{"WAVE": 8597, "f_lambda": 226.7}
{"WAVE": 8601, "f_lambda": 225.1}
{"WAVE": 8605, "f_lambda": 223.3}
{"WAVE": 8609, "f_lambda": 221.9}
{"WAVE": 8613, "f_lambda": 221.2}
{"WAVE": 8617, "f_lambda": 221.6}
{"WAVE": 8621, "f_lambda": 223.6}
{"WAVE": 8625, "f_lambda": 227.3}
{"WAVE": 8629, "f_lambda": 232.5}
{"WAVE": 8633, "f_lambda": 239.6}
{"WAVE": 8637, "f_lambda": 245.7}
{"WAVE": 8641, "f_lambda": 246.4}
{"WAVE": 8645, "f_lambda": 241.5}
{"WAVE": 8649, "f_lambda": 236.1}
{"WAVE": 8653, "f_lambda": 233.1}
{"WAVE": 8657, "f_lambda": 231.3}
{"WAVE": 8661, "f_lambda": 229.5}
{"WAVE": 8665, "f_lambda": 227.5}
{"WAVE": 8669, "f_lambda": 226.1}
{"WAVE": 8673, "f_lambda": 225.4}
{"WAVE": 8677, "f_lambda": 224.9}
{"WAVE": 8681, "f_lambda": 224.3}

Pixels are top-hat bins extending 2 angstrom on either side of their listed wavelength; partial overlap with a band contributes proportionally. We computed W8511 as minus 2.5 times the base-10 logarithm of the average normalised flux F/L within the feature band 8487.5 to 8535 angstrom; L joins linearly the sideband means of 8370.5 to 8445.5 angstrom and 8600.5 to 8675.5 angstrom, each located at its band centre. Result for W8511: 0.16 mag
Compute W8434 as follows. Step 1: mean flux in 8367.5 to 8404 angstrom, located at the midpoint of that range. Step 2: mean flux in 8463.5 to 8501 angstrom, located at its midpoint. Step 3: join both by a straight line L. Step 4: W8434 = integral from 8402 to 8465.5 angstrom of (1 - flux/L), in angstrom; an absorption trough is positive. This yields -1.9 angstrom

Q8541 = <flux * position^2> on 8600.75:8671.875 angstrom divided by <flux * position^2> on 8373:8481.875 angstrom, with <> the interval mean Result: 1.04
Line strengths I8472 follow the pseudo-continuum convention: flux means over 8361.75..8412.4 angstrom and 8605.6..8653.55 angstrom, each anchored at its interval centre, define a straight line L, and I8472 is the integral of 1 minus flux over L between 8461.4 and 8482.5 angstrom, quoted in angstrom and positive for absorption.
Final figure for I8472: 0.68 angstrom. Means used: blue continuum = 233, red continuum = 232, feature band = 225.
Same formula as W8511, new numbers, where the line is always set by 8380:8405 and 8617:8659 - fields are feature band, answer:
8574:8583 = 0.04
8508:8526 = 0.27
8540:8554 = 0.08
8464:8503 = 0.06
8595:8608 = 0.05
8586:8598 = 0.04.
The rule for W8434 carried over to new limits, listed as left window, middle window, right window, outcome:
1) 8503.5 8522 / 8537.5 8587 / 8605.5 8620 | -4.0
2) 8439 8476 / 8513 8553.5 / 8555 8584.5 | 5.3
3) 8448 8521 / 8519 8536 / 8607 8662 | 2.8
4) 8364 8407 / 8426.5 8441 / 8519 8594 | -0.3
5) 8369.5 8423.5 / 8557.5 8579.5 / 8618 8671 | 0.7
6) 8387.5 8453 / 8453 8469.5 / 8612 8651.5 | 0.1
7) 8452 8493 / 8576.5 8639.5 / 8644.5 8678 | 0.5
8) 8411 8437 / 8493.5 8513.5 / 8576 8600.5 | 1.8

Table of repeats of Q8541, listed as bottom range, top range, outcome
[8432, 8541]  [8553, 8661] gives 1.09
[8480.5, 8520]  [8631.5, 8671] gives 1.16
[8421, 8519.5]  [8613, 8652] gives 1.09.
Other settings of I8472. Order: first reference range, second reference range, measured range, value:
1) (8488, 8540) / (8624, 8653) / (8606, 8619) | 0.50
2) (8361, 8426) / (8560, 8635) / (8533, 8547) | 1.16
